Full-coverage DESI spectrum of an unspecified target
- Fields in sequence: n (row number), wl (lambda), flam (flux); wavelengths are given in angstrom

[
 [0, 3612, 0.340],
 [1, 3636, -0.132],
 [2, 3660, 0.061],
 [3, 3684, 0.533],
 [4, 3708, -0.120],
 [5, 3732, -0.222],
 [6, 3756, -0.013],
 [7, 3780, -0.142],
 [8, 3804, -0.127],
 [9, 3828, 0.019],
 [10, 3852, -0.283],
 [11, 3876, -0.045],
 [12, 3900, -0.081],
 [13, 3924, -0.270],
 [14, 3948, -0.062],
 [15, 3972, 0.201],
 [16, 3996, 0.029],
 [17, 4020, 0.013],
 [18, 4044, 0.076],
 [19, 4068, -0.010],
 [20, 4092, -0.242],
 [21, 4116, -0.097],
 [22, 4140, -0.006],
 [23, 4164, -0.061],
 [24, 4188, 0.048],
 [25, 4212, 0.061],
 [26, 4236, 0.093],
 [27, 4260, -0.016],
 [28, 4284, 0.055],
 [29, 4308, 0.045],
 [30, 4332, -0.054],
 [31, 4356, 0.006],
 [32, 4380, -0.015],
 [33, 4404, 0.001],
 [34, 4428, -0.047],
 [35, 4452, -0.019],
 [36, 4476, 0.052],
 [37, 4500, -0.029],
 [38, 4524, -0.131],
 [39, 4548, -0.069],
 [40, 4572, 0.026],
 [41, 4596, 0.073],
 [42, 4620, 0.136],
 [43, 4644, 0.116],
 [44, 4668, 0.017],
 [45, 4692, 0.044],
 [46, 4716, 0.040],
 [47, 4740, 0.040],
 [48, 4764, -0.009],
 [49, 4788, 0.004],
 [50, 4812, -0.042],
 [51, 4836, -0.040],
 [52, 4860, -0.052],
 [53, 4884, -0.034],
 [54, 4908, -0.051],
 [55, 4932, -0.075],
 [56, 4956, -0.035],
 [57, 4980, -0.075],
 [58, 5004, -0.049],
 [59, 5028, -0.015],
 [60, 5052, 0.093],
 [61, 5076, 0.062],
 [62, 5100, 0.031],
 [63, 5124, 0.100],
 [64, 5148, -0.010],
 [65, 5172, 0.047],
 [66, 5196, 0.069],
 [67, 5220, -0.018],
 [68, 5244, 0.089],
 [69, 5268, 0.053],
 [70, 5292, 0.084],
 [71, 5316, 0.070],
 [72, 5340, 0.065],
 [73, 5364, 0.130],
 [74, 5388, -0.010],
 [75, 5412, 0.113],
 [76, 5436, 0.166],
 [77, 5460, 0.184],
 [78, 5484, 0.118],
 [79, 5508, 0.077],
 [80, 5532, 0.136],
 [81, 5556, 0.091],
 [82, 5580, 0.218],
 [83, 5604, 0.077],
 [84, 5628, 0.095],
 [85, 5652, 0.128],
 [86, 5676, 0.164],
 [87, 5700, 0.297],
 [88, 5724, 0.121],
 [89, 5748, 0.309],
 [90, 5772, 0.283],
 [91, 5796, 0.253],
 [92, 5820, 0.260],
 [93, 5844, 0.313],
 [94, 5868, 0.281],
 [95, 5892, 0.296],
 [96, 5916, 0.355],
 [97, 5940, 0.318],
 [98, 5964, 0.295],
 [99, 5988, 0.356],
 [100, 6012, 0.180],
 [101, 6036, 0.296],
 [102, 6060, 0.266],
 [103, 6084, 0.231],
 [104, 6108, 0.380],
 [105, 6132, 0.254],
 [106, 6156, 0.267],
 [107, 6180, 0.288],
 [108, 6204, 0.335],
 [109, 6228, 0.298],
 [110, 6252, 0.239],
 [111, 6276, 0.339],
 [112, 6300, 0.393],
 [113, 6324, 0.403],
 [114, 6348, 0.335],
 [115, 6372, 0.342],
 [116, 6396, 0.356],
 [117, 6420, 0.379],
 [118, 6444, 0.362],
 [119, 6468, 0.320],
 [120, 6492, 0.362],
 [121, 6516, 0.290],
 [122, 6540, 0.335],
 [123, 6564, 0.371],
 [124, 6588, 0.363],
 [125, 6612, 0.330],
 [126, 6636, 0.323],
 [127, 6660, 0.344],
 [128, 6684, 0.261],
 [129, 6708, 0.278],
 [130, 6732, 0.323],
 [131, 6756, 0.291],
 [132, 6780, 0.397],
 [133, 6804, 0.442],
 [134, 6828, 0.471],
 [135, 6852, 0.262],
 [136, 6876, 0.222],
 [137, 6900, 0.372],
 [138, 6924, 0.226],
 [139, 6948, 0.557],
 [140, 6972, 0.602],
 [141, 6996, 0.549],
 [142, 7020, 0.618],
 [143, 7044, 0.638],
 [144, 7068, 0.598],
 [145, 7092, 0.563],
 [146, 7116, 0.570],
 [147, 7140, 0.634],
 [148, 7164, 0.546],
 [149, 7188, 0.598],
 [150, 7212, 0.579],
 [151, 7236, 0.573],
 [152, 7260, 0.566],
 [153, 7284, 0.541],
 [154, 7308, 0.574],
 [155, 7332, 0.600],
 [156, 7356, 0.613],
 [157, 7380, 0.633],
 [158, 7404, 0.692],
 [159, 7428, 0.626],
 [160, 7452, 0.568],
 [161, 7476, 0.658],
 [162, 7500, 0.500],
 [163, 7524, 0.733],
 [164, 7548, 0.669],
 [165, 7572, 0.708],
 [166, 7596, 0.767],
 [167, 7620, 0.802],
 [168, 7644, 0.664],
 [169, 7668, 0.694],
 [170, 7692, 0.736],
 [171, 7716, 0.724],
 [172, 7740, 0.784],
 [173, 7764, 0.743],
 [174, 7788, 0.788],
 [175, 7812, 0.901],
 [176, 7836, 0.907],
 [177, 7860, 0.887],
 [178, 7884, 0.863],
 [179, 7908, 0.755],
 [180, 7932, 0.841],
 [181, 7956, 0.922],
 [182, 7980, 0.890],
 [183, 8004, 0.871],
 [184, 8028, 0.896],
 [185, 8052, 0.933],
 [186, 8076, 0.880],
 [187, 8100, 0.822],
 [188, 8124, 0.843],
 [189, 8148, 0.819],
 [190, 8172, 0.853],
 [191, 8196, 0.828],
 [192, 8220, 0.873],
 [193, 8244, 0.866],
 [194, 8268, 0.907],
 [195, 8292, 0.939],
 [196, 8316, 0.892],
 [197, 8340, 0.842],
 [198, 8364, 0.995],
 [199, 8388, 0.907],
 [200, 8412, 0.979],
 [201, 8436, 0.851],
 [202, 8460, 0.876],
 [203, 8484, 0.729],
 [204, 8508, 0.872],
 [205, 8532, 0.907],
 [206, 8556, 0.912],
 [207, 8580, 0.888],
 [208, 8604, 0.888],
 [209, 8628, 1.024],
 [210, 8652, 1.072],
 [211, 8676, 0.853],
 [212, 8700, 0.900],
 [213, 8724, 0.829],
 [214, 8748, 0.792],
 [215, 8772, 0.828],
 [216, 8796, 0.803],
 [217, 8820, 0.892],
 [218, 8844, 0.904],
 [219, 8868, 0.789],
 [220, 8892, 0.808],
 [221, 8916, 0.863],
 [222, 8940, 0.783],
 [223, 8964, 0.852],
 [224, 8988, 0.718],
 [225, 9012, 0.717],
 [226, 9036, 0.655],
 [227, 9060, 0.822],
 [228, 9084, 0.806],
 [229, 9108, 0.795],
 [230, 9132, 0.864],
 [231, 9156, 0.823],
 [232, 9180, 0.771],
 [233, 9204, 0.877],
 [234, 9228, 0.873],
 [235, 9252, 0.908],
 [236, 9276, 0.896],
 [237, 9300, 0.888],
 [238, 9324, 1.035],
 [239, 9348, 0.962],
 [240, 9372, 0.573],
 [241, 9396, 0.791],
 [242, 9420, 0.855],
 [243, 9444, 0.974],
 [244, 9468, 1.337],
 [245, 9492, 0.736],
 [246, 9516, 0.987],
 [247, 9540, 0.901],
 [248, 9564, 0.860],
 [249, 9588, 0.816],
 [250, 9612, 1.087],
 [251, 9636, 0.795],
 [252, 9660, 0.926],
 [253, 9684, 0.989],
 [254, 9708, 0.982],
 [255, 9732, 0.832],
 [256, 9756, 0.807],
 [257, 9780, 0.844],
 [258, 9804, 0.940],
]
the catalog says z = 0.74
